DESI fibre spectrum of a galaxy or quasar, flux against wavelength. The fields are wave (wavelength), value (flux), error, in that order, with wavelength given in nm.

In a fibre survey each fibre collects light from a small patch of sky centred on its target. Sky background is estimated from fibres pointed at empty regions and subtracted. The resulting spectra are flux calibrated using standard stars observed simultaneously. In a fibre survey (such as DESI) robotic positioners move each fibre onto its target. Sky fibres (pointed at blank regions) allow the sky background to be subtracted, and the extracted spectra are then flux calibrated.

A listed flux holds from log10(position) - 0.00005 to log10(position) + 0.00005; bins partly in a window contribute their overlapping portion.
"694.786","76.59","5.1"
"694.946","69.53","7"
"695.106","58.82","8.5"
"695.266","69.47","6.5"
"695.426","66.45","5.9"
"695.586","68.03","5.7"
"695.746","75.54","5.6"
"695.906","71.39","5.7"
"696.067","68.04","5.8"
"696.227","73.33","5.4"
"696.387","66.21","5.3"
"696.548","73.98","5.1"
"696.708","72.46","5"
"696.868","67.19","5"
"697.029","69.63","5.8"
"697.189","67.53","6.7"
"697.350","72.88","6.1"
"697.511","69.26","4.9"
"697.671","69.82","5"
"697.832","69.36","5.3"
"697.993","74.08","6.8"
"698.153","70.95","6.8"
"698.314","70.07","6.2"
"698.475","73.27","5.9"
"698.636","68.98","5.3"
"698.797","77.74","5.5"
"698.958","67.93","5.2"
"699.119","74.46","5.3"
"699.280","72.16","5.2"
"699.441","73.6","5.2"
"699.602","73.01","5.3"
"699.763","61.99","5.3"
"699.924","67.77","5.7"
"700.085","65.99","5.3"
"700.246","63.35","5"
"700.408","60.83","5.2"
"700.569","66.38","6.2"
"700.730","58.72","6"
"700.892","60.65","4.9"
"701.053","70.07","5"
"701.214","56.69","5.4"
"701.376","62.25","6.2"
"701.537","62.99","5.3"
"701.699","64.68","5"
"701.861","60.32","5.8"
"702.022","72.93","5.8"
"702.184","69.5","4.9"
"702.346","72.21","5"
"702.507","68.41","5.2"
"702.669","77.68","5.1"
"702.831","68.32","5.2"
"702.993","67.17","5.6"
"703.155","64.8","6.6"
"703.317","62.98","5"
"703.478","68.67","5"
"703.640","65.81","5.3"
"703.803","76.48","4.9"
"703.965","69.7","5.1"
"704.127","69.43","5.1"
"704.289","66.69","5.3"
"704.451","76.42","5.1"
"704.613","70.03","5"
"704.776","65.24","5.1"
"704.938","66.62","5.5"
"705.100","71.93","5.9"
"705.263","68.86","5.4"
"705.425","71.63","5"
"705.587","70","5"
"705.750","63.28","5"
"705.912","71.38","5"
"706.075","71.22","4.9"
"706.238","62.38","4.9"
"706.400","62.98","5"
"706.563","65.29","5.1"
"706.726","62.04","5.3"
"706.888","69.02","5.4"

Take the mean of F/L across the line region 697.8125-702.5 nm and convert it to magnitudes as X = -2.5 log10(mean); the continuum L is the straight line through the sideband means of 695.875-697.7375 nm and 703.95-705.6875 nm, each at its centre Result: 0.04 mag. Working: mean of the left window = 70.1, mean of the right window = 69.6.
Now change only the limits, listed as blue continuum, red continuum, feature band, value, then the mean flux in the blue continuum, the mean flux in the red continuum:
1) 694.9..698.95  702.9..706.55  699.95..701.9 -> 0.10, 70.1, 68.3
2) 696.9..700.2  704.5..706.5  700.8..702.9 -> 0.04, 70.4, 68.1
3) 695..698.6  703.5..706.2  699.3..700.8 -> 0.06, 69.9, 69.5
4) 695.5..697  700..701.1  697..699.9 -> -0.06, 70.6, 63.5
